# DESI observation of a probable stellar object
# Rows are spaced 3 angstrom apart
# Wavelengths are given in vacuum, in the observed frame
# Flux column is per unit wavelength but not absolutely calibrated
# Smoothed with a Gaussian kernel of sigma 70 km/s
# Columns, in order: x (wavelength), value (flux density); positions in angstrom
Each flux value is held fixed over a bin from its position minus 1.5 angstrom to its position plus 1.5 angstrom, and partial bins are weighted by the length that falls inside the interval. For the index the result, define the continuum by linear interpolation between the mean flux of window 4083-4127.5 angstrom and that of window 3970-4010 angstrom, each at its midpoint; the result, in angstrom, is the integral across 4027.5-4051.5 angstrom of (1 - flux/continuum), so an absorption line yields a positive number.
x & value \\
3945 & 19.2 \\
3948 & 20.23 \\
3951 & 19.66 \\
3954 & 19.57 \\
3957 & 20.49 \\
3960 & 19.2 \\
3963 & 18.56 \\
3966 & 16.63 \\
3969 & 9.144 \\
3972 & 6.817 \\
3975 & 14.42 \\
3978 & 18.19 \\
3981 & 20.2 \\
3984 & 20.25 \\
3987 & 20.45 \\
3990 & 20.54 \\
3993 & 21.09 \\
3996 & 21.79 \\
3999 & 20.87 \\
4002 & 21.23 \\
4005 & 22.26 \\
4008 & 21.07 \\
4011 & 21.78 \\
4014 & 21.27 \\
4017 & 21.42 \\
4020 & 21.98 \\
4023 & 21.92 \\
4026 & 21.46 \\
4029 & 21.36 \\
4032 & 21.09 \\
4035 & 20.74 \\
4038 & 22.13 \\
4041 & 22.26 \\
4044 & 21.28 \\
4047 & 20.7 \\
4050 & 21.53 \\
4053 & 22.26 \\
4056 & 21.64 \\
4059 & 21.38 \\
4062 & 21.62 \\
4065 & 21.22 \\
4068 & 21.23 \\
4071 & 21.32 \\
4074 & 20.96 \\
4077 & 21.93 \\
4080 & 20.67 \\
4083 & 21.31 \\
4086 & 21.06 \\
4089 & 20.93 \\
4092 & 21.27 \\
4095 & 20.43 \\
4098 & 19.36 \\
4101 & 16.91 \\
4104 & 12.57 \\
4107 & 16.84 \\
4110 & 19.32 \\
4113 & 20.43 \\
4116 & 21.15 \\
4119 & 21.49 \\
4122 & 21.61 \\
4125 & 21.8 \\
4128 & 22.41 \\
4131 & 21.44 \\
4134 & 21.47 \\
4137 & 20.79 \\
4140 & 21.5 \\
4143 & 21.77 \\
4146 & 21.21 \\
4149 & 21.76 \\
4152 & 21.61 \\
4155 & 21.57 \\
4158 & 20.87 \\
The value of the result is -2.5 angstrom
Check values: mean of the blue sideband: 19.1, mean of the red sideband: 19.8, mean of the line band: 21.4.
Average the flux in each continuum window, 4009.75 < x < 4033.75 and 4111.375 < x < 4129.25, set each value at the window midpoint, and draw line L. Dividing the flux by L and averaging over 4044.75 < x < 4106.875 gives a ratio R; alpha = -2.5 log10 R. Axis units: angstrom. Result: 0.05 mag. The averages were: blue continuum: 21.5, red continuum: 21.5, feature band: 20.4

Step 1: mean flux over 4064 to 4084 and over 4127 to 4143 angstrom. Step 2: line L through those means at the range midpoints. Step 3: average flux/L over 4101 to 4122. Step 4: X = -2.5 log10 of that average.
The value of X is 0.15 mag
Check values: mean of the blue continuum 21.2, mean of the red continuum 21.5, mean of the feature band 18.7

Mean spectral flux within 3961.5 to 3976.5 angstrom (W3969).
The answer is 13.1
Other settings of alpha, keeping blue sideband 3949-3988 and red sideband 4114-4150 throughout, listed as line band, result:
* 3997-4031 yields -0.17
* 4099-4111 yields 0.26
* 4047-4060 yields -0.11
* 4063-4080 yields -0.07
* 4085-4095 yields -0.03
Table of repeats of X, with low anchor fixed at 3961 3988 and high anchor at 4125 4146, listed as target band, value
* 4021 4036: -0.19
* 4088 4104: 0.06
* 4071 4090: -0.08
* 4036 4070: -0.15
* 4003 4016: -0.24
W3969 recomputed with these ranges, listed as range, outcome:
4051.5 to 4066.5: 21.6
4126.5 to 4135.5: 21.8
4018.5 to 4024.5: 21.9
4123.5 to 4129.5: 22.1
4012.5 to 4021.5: 21.6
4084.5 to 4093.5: 21.1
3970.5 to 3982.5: 14.9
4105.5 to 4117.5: 19.4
